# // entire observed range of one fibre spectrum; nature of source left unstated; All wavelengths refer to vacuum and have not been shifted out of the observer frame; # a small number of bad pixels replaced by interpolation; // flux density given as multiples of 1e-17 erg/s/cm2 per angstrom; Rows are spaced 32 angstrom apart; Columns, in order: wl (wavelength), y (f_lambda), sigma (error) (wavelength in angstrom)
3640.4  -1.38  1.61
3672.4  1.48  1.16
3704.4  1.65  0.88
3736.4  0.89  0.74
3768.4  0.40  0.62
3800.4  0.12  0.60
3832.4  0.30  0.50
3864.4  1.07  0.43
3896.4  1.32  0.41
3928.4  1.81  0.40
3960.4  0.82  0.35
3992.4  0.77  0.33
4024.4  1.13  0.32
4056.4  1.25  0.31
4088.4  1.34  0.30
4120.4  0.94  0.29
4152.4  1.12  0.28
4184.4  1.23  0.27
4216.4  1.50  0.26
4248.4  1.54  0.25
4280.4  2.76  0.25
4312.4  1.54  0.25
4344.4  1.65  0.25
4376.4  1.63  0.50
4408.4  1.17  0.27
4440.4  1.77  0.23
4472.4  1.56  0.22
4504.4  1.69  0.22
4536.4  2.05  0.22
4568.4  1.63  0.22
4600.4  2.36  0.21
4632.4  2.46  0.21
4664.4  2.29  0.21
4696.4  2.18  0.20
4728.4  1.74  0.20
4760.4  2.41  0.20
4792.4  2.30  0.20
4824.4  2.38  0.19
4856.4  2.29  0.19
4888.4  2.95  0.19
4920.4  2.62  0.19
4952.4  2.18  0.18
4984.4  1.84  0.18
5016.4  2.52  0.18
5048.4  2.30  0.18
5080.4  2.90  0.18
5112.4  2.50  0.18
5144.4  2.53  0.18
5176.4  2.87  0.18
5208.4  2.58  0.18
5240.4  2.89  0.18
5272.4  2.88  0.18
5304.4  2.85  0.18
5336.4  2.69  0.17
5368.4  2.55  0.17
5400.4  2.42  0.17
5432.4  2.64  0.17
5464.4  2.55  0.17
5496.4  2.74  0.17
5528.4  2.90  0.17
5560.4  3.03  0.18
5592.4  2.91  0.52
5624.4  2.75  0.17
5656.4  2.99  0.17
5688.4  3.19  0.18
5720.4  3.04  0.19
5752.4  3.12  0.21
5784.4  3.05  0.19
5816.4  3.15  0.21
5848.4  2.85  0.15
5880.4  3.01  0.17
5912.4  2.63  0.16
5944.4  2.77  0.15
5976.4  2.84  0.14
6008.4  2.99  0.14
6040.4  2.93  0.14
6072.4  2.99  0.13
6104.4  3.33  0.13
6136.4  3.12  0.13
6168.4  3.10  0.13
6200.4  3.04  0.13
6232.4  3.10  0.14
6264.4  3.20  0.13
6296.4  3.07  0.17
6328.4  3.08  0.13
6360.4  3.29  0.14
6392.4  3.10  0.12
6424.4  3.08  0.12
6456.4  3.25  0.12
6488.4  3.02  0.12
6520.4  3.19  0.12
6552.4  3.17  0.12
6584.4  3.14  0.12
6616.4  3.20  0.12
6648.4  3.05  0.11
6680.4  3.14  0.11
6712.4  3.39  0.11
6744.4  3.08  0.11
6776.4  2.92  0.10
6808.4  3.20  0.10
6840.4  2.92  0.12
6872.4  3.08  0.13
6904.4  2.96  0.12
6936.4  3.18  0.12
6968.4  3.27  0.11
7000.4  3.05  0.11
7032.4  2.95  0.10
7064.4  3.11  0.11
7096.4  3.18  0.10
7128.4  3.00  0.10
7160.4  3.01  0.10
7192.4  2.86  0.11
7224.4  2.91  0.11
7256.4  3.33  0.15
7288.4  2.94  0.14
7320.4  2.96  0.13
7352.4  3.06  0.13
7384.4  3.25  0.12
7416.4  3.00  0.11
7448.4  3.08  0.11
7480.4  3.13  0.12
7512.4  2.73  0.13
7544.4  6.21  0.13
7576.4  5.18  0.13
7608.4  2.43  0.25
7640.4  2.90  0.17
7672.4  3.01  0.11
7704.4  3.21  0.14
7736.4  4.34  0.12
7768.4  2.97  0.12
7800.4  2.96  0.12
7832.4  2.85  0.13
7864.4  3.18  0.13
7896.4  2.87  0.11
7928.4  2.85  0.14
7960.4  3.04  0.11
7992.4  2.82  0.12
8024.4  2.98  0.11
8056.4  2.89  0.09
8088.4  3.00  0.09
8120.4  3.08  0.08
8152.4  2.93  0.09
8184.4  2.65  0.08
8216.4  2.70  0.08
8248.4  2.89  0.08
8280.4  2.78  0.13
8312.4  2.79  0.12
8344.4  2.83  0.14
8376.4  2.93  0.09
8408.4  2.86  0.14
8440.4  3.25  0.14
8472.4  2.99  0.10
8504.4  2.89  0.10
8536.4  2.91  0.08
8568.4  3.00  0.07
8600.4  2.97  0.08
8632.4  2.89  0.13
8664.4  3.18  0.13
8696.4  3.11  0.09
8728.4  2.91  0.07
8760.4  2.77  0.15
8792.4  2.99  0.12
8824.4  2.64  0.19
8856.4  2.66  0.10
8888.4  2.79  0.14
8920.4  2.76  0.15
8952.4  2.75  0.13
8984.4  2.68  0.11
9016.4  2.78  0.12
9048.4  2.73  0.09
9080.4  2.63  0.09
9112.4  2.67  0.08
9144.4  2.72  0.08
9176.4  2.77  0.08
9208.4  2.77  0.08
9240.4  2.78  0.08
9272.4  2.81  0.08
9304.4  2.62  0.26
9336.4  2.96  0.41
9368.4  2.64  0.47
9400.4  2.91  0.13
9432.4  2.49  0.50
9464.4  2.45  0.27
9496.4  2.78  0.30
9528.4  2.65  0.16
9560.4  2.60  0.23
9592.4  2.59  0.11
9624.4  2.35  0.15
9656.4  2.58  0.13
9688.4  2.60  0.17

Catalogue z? 0.151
